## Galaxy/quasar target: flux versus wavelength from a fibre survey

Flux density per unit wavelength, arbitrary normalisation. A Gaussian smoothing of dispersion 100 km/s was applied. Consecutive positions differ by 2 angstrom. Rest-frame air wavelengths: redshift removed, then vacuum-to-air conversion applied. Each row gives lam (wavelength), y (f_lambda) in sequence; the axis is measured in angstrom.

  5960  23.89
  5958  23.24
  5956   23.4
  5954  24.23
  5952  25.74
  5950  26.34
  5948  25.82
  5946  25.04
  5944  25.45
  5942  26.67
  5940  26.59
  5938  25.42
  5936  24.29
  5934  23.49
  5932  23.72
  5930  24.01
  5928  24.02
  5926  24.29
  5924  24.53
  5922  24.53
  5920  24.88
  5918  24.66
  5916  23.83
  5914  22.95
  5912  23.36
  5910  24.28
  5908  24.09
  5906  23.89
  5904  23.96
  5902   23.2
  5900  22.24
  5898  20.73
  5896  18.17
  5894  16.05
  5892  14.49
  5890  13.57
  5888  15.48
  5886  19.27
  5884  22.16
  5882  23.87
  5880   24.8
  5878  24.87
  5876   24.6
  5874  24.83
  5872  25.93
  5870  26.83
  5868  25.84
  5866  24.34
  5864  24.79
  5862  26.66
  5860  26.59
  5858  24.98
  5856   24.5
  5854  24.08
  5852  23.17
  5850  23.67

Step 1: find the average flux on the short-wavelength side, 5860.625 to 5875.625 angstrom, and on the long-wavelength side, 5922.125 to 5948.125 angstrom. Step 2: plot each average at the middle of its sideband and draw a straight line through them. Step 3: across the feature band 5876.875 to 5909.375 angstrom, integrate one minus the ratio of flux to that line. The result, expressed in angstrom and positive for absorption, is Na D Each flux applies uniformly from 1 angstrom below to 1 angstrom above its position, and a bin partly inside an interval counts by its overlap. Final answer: 5.9 angstrom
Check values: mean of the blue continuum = 25.6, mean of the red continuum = 24.8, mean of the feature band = 20.7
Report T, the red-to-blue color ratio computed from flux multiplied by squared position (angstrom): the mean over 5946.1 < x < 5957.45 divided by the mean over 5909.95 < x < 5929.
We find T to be 1.05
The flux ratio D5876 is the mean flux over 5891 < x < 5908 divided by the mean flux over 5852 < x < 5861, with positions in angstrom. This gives 0.83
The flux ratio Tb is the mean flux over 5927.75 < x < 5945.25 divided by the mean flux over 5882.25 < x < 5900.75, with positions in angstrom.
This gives 1.37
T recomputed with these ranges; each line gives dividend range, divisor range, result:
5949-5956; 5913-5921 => 1.06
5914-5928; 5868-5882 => 0.98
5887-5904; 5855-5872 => 0.72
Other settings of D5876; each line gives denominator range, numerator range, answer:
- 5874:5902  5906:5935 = 1.18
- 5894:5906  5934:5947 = 1.19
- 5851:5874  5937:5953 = 1.03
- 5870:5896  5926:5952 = 1.20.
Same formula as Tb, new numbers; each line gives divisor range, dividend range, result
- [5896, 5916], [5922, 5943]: 1.08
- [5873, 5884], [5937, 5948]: 1.06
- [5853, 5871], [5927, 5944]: 0.98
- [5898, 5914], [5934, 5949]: 1.09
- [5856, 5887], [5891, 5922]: 0.90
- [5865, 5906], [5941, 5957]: 1.16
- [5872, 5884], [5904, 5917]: 0.97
